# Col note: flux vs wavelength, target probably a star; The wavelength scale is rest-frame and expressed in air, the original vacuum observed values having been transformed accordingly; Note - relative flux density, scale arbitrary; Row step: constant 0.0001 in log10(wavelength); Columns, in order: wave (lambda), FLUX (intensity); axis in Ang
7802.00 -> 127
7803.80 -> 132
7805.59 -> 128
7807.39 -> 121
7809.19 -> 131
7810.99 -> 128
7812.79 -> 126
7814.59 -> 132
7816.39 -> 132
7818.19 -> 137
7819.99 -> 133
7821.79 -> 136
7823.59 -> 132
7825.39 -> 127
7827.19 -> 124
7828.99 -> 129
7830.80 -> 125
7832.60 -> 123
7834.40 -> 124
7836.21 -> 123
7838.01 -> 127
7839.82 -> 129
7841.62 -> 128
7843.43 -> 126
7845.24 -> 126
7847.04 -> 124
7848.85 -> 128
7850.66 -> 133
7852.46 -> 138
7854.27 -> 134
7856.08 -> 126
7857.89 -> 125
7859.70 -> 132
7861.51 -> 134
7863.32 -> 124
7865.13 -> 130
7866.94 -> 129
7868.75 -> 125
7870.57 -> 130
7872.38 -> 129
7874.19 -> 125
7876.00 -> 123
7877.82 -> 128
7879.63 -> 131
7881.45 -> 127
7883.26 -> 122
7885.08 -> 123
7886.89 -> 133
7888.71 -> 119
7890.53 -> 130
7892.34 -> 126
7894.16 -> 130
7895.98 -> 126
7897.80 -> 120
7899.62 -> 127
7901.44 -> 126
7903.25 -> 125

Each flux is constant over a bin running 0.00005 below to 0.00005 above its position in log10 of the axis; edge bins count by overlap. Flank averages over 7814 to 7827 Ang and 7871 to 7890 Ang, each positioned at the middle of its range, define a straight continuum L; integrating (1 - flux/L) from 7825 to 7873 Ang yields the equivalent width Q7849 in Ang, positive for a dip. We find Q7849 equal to 0.56 Ang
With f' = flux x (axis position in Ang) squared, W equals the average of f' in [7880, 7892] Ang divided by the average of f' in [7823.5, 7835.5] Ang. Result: 1.0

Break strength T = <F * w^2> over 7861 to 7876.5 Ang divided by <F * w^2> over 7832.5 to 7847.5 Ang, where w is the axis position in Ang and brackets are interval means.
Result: 1.02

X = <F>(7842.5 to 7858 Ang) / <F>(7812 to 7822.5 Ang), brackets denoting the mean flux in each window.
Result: 0.97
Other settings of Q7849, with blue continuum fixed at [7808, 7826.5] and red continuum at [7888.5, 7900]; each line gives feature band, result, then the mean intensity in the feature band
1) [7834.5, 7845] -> 0.26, 126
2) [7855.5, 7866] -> -0.04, 129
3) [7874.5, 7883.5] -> 0.02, 126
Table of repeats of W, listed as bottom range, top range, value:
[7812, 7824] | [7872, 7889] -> 0.97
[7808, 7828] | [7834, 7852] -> 0.98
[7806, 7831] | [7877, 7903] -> 0.99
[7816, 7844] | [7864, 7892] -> 1.00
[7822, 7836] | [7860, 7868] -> 1.03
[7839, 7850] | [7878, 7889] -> 1.01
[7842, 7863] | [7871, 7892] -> 0.98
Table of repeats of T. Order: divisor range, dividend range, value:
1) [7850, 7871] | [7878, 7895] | 0.98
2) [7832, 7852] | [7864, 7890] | 1.01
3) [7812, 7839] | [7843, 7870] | 1.01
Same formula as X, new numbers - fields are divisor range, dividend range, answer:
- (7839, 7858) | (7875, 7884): 0.98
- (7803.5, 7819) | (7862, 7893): 0.98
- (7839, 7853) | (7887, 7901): 0.98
